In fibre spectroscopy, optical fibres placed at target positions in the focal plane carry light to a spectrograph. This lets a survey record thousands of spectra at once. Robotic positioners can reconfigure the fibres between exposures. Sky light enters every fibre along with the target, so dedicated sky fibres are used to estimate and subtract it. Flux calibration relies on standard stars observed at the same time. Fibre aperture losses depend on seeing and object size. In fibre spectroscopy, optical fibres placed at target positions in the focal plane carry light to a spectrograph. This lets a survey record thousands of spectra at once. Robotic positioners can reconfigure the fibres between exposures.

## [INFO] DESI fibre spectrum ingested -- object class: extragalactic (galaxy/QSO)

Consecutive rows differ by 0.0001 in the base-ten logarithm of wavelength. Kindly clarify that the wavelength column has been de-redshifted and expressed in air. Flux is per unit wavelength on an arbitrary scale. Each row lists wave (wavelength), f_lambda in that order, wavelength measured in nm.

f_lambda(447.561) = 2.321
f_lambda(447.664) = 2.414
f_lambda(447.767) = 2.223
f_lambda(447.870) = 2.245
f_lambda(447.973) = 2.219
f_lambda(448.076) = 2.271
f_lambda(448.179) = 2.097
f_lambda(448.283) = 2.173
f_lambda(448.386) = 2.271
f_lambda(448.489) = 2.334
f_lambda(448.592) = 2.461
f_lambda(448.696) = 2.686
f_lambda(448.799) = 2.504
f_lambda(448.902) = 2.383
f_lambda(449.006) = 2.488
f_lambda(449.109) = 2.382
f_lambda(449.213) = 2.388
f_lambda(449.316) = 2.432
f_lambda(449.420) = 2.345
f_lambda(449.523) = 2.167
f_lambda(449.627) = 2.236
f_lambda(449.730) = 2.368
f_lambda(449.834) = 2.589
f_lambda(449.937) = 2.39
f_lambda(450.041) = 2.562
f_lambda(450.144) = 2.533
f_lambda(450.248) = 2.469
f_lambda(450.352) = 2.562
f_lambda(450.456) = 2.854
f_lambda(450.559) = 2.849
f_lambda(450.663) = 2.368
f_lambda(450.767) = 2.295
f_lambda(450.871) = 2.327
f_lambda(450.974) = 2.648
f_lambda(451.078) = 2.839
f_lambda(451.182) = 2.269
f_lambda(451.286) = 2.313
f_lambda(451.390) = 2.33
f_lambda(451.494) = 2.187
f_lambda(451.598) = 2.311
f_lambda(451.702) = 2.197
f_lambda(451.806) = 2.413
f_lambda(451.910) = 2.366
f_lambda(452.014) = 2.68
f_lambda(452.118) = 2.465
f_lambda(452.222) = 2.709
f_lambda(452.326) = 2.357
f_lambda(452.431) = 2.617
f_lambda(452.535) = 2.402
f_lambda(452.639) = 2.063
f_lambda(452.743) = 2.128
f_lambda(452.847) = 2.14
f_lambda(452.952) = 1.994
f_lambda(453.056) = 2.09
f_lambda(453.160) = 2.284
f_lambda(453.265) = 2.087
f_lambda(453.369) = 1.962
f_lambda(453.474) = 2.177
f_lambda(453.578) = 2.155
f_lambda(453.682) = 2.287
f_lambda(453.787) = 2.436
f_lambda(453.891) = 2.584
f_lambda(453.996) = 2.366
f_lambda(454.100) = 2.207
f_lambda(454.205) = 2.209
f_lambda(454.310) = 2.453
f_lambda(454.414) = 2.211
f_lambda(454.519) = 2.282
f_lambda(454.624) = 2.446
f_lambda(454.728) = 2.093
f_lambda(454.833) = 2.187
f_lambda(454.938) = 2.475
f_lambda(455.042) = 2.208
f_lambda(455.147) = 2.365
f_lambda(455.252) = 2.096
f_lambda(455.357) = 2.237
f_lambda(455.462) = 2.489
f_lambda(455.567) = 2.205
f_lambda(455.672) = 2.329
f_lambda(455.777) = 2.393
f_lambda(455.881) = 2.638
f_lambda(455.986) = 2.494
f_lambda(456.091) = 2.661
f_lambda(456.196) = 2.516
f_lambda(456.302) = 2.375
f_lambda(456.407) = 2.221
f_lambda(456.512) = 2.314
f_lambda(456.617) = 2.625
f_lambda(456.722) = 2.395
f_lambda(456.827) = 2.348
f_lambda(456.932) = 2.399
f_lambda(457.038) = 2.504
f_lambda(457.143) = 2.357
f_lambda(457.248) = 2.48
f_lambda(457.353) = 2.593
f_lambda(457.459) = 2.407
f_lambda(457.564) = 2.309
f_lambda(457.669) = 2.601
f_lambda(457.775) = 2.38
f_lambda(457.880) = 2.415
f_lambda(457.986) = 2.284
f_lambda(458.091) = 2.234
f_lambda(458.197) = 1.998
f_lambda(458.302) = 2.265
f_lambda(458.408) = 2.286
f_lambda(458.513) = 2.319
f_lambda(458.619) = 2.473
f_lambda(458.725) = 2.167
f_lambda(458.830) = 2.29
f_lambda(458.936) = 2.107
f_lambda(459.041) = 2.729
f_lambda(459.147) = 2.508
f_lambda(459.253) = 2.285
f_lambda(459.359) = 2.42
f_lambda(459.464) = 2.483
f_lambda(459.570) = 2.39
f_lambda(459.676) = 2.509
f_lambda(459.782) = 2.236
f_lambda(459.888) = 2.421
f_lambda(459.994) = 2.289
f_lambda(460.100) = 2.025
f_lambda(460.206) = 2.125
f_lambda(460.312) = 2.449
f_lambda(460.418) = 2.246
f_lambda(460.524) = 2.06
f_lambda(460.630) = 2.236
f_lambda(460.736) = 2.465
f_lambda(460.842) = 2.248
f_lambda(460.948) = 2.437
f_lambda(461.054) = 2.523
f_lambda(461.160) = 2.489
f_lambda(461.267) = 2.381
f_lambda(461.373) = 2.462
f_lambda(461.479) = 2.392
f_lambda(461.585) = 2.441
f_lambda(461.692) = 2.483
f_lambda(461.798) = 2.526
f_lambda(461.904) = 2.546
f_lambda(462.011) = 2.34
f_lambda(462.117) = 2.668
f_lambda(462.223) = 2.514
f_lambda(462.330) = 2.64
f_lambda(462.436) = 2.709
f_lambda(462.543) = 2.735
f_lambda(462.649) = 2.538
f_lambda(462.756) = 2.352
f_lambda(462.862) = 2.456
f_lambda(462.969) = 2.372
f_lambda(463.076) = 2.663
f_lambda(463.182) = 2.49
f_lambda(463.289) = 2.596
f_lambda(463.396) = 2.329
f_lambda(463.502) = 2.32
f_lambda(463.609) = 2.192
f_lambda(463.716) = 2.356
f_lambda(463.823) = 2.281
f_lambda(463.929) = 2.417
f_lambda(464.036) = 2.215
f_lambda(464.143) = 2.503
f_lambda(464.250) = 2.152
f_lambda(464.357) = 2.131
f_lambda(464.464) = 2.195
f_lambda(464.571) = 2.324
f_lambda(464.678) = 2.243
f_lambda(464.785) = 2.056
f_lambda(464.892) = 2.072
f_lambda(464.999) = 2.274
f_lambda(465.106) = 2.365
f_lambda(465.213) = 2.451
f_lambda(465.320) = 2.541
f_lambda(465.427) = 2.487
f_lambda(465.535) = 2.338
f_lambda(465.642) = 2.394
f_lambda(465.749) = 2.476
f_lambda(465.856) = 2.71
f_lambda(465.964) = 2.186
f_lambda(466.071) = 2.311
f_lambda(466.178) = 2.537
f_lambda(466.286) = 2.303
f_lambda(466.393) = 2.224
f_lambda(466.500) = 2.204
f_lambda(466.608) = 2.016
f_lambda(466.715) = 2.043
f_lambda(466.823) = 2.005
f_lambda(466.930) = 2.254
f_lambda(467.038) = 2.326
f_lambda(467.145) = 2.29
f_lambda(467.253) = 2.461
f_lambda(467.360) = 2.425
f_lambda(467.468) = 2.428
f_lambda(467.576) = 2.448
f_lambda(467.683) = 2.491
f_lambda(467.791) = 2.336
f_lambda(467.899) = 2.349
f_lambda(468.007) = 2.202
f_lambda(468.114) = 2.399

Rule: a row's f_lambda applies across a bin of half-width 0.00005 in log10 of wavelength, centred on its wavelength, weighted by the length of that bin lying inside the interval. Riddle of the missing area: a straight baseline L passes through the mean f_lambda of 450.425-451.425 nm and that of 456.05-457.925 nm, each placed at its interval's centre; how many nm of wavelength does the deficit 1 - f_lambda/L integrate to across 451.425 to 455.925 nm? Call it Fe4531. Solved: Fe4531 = 0.32 nm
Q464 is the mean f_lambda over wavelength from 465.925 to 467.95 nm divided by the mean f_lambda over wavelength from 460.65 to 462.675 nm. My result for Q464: 0.92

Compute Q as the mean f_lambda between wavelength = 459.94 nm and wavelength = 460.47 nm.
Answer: 2.23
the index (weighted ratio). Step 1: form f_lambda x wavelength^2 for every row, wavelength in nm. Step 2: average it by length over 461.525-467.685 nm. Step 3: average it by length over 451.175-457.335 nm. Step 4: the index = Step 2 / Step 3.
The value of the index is 1.06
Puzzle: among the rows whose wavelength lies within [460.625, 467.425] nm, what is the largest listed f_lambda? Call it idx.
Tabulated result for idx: 2.735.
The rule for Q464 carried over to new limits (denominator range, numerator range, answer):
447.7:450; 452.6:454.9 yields 0.95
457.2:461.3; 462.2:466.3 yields 1.02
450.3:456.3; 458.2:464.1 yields 1.02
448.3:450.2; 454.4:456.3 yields 0.98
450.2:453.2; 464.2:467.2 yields 0.95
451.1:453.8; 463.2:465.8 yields 1.01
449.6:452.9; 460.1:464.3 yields 0.99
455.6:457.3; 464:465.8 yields 0.95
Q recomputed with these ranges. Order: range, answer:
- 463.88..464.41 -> 2.28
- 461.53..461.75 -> 2.46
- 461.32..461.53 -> 2.43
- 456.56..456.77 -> 2.51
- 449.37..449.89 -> 2.34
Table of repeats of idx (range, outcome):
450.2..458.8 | 2.854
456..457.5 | 2.661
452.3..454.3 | 2.617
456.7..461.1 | 2.729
